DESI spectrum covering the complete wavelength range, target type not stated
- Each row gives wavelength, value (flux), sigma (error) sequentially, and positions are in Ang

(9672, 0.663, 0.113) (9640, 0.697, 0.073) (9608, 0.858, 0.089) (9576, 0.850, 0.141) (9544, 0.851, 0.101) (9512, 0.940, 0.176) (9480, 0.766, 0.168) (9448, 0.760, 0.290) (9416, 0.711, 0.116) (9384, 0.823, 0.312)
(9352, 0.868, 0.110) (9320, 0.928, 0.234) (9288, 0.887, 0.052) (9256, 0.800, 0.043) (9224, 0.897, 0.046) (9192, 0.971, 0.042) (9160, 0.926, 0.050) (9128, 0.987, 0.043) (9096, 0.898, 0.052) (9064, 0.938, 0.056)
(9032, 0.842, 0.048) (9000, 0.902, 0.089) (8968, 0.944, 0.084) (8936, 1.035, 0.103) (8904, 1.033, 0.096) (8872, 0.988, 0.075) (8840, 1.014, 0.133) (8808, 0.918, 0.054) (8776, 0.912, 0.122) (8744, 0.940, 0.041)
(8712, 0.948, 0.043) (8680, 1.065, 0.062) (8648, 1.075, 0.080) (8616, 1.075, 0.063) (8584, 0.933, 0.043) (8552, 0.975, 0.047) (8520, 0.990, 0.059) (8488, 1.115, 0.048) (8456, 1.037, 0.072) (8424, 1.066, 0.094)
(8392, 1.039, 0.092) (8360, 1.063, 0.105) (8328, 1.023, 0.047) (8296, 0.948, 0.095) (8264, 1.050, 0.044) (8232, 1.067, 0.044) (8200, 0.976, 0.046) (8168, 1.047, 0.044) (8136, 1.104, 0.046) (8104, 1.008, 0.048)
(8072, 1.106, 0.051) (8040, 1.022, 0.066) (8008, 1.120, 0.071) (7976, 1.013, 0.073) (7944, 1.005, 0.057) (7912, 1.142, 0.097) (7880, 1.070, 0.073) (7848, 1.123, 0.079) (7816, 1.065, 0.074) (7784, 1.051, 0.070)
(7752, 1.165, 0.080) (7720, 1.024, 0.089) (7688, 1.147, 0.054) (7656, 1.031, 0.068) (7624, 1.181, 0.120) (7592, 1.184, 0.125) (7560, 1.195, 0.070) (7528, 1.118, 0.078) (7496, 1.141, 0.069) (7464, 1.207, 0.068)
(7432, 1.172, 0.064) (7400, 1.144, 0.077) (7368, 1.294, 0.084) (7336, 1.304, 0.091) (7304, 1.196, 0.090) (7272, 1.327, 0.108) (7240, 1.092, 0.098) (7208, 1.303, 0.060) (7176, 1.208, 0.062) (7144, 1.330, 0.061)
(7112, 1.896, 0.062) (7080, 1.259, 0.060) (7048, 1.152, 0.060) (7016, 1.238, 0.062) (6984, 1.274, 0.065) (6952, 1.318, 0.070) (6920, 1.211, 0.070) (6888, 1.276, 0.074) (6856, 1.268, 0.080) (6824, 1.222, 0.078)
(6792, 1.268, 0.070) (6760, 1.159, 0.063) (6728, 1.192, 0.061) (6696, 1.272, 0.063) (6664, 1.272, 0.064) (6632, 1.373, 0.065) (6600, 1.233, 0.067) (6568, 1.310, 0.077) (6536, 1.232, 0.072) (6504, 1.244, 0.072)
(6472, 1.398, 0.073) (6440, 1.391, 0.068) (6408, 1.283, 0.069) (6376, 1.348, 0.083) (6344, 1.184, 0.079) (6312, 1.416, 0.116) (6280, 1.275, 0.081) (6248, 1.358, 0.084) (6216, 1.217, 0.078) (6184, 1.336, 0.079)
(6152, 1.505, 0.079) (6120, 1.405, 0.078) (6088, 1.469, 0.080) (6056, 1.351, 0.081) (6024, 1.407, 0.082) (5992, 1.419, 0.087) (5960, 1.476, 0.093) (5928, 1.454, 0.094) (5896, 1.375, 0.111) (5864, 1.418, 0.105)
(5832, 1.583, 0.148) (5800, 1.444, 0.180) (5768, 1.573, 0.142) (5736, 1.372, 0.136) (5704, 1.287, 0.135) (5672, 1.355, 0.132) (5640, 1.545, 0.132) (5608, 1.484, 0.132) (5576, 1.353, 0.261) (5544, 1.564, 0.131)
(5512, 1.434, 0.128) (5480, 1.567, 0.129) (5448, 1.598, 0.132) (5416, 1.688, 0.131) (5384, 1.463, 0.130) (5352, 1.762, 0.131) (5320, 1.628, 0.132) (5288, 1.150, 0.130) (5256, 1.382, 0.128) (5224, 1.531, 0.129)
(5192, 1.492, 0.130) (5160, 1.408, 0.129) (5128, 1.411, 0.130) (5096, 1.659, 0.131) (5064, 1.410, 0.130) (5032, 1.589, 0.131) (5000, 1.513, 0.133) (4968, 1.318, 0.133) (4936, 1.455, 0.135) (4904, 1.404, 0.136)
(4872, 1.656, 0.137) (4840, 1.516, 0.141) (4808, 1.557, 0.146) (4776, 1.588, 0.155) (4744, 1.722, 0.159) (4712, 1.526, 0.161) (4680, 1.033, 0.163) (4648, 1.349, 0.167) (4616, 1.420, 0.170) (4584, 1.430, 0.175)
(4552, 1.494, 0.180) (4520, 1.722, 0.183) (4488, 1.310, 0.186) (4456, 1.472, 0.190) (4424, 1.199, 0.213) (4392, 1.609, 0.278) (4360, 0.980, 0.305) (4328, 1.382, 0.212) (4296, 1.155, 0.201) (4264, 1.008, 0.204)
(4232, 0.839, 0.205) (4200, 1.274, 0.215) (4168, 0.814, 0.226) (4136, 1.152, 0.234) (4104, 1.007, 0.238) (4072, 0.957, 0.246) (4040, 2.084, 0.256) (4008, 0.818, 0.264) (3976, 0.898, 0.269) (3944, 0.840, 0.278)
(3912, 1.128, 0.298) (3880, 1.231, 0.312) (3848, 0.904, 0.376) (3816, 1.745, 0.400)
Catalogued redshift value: 0.08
